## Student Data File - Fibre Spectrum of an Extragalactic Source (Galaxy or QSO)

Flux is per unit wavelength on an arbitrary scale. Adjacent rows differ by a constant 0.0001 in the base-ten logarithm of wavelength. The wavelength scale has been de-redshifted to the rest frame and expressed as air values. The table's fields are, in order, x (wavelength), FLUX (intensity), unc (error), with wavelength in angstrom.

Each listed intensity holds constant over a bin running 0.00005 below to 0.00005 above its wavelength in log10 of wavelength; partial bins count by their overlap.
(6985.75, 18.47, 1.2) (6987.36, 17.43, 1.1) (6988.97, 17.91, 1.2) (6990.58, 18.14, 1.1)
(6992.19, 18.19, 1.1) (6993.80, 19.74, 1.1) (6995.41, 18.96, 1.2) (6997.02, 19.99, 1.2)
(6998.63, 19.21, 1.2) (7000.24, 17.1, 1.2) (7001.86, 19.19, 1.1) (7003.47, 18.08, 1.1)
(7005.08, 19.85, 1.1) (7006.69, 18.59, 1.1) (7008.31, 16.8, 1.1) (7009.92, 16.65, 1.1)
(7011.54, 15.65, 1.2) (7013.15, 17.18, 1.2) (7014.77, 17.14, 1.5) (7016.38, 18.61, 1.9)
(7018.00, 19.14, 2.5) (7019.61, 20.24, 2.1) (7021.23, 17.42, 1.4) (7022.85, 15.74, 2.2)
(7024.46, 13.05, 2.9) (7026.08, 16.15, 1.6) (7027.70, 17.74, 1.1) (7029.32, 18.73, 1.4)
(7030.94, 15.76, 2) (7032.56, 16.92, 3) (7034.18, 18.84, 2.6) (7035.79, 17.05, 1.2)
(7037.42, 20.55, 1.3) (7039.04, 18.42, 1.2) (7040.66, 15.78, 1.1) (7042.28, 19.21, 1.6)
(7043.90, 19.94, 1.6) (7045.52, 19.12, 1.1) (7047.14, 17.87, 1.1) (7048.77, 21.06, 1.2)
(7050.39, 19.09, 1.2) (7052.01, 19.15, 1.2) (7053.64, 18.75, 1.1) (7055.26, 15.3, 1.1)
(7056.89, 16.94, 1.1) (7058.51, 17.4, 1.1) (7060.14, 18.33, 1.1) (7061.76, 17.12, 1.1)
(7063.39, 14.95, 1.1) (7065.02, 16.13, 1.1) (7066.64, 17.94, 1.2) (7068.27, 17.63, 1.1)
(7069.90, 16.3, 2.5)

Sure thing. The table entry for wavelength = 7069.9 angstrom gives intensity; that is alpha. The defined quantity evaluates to 16.3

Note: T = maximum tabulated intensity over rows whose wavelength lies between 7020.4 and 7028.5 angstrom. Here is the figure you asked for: 17.74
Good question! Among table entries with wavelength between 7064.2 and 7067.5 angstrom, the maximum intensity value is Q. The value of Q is 17.94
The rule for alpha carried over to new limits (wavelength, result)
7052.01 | 19.15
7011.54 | 15.65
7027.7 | 17.74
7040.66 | 15.78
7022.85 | 15.74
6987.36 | 17.43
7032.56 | 16.92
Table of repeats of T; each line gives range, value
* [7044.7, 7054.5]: 21.06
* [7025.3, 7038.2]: 20.55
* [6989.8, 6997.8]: 19.99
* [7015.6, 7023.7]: 20.24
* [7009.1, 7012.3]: 16.65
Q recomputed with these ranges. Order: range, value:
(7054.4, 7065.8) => 18.33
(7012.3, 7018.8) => 19.14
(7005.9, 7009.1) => 18.59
